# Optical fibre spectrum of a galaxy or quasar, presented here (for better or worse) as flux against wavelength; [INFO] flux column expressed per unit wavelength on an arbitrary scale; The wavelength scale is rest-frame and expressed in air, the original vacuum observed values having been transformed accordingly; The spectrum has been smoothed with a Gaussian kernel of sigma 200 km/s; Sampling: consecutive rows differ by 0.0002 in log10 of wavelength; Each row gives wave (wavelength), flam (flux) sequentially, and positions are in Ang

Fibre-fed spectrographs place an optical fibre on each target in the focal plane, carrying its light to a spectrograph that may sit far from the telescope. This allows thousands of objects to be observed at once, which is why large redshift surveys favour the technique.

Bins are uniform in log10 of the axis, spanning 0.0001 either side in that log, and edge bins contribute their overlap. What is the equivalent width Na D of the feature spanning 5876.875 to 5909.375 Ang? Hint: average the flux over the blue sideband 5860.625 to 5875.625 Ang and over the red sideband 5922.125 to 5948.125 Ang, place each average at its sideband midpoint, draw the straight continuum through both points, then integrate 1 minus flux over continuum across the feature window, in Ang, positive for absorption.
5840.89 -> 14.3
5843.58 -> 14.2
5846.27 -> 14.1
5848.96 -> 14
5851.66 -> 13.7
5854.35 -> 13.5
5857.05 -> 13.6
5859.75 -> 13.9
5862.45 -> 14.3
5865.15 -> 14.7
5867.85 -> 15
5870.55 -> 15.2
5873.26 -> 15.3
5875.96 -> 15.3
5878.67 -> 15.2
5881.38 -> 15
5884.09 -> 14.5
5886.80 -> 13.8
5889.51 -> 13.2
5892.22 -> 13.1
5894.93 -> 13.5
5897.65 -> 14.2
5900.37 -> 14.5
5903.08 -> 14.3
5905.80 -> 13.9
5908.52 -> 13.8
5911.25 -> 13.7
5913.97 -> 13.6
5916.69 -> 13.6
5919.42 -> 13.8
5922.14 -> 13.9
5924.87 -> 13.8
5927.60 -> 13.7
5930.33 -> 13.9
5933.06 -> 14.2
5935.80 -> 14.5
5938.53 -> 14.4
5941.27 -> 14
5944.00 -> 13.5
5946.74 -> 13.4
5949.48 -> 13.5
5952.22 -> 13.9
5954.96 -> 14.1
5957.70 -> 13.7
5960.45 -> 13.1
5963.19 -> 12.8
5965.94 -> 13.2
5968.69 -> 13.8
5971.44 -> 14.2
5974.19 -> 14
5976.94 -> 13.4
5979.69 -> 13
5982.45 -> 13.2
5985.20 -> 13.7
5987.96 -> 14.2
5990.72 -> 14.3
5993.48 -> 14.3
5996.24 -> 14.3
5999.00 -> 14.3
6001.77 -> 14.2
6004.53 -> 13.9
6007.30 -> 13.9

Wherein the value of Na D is 0.97 Ang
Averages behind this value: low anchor 14.9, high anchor 13.9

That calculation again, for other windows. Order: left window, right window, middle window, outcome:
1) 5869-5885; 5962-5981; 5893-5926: 1.53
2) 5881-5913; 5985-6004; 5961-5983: 1.07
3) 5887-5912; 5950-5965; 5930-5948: -0.52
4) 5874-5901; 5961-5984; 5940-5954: 0.01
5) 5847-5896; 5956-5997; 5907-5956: 0.28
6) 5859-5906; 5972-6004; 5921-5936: 0.24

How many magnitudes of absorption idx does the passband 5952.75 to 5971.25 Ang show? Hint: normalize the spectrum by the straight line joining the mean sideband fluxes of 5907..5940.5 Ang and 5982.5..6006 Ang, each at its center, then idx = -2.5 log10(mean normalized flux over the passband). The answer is 0.04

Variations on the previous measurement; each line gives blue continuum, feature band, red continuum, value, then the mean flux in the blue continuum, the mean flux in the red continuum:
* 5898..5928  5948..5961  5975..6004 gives 0.02 mag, 13.9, 13.9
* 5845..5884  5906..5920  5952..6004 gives 0.04 mag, 14.5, 13.8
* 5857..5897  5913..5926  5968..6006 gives 0.04 mag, 14.4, 13.9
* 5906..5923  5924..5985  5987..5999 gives 0.02 mag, 13.7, 14.3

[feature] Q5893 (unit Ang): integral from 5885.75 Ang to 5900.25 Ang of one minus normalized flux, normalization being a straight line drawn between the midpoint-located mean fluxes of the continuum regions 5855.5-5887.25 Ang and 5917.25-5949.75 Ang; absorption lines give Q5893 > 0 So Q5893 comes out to 0.8 Ang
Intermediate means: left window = 14.7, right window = 13.9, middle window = 13.6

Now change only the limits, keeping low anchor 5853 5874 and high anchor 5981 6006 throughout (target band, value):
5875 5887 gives -0.4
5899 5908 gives 0.1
